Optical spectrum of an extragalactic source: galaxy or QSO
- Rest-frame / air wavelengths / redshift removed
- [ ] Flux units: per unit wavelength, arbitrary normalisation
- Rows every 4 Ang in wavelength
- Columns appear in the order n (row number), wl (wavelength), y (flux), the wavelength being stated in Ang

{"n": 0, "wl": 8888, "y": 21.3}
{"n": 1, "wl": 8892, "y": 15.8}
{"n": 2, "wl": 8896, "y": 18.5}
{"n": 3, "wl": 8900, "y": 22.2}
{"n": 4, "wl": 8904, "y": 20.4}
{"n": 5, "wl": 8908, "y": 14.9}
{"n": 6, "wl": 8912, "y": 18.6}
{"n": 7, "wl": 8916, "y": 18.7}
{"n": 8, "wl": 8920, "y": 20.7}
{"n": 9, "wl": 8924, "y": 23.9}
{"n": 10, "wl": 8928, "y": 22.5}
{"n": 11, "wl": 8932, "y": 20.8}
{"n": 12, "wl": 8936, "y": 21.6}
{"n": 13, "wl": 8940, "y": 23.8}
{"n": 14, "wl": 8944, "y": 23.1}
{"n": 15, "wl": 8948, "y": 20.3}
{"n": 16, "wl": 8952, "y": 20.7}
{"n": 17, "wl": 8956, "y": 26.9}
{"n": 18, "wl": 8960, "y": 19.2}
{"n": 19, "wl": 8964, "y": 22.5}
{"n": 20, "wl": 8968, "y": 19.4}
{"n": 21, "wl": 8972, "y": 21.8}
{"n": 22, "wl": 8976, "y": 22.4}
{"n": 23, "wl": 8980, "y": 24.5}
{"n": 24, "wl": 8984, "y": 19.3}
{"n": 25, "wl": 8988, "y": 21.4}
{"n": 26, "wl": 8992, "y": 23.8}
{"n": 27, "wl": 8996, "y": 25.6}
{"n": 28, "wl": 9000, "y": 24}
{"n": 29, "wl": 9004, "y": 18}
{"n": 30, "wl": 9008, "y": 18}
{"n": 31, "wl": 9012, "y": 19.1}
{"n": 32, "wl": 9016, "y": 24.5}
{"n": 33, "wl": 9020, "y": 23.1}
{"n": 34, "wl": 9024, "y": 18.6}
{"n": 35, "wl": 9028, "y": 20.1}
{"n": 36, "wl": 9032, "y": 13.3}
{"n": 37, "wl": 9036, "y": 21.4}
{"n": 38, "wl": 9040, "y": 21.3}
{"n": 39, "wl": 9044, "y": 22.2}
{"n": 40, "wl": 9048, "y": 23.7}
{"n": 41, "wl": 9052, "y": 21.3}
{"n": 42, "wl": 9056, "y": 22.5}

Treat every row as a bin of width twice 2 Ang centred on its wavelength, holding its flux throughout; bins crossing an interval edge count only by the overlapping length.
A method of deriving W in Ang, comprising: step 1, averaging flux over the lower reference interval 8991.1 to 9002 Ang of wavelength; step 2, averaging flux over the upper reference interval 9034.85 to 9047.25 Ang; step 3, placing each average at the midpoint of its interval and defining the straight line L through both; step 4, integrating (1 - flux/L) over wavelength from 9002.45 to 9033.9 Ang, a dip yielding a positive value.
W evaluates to 5.23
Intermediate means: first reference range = 24.5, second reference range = 21.9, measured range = 19.4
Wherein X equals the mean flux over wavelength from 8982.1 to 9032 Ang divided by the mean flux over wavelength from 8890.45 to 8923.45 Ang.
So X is 1.1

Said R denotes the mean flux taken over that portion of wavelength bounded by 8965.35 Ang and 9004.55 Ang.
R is 22.2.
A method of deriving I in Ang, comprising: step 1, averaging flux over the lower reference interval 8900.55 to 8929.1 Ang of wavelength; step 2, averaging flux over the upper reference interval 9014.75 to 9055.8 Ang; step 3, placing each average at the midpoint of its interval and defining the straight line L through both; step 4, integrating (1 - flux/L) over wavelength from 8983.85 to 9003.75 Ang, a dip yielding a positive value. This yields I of -2.0 Ang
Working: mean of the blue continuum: 20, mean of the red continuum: 21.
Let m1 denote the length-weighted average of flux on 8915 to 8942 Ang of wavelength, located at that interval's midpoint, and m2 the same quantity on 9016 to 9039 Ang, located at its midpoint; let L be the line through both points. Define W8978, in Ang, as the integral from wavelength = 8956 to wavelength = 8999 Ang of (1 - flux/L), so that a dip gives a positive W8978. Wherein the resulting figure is -3.0 Ang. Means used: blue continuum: 21.8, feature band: 22.3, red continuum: 19.8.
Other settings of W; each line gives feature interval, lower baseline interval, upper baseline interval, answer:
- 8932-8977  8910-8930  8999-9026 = -2.4 Ang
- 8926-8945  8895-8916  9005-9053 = -3.0 Ang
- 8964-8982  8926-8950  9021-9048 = -0.7 Ang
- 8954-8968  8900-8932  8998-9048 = -1.5 Ang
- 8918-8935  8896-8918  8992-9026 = -2.2 Ang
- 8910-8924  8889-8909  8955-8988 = -0.4 Ang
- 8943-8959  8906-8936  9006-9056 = -1.8 Ang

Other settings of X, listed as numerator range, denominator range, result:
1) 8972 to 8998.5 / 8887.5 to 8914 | 1.22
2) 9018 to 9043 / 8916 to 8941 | 0.90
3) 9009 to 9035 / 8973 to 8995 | 0.88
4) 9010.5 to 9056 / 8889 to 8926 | 1.08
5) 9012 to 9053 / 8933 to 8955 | 0.94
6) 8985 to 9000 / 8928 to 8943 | 1.05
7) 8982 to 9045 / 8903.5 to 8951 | 1.00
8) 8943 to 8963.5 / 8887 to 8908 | 1.15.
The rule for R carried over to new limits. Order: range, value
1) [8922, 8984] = 22.1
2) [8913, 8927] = 21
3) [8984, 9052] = 21.1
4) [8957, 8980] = 21.6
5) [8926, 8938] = 21.6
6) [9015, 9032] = 20.4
